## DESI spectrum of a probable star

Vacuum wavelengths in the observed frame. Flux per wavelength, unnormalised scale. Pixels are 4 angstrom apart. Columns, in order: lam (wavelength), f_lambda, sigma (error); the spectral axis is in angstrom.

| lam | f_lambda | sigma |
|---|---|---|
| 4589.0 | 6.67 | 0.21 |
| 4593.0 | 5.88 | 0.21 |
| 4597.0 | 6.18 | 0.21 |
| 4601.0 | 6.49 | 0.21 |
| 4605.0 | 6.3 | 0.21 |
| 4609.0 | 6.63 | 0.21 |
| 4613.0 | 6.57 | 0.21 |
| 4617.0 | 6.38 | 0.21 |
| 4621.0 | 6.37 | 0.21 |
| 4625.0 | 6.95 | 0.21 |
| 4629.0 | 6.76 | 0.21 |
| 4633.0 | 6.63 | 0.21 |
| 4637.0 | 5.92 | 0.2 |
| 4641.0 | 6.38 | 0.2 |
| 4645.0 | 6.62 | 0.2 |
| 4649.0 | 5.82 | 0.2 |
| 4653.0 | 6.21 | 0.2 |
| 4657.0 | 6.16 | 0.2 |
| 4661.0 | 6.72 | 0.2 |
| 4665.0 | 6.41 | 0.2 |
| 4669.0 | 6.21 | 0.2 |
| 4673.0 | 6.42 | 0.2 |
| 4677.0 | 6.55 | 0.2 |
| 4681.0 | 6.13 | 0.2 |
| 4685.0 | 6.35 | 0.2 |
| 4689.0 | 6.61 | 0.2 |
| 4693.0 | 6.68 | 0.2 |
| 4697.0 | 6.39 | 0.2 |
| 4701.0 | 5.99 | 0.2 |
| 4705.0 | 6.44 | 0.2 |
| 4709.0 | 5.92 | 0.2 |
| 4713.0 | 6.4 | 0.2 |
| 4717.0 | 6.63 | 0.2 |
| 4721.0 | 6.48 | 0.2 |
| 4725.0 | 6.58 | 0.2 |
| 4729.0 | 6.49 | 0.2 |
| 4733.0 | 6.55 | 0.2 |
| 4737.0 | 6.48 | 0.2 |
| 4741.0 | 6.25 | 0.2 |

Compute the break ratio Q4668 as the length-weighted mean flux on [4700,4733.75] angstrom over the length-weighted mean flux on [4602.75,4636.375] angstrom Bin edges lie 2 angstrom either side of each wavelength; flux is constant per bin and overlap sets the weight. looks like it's 0.98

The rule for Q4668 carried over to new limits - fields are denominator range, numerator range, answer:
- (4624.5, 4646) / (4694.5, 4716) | 0.96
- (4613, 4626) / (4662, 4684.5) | 0.97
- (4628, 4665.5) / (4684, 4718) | 1.00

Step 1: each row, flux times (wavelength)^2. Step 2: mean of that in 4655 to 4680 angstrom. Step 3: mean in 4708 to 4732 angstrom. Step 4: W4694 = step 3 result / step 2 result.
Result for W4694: 1.0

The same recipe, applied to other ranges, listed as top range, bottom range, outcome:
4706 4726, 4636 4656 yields 1.06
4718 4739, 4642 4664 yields 1.07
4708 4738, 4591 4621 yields 1.07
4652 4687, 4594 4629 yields 1.01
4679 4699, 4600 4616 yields 1.03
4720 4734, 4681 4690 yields 1.04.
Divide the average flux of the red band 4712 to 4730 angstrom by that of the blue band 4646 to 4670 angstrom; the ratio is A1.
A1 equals 1.04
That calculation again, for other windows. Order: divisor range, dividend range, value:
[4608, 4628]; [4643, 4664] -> 0.96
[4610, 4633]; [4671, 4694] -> 0.98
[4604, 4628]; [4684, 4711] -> 0.97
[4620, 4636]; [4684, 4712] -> 0.95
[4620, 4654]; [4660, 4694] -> 1.00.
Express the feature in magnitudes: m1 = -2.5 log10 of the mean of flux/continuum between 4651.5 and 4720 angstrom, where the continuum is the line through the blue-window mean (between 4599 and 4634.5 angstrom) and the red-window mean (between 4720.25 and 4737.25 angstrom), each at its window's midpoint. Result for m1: 0.03 mag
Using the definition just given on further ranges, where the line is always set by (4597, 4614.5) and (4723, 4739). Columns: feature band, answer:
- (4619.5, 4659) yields 0.016 mag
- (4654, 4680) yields 0.017 mag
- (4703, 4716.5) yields 0.037 mag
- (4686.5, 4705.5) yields 0.015 mag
